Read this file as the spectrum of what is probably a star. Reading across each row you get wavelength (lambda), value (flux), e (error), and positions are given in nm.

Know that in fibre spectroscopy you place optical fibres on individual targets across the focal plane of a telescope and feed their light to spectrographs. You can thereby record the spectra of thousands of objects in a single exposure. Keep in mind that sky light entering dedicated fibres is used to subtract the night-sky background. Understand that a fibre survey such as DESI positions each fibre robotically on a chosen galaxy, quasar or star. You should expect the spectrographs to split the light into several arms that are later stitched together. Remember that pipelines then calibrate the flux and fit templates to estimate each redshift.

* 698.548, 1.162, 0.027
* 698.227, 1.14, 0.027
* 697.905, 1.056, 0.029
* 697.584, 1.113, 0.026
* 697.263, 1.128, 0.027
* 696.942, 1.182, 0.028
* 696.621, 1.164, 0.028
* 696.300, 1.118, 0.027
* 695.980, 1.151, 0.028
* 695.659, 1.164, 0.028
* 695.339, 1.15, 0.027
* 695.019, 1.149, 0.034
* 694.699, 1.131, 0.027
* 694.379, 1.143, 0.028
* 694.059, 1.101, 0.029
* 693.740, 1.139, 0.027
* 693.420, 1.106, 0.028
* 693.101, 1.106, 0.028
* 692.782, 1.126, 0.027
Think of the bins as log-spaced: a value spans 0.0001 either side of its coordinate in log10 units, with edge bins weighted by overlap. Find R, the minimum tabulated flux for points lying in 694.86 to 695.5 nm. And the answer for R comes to 1.149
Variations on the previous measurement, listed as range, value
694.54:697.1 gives 1.118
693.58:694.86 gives 1.101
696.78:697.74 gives 1.113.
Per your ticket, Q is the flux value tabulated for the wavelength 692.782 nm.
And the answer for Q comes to 1.126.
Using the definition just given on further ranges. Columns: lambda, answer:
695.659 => 1.164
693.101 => 1.106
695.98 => 1.151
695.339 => 1.15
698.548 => 1.162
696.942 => 1.182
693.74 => 1.139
